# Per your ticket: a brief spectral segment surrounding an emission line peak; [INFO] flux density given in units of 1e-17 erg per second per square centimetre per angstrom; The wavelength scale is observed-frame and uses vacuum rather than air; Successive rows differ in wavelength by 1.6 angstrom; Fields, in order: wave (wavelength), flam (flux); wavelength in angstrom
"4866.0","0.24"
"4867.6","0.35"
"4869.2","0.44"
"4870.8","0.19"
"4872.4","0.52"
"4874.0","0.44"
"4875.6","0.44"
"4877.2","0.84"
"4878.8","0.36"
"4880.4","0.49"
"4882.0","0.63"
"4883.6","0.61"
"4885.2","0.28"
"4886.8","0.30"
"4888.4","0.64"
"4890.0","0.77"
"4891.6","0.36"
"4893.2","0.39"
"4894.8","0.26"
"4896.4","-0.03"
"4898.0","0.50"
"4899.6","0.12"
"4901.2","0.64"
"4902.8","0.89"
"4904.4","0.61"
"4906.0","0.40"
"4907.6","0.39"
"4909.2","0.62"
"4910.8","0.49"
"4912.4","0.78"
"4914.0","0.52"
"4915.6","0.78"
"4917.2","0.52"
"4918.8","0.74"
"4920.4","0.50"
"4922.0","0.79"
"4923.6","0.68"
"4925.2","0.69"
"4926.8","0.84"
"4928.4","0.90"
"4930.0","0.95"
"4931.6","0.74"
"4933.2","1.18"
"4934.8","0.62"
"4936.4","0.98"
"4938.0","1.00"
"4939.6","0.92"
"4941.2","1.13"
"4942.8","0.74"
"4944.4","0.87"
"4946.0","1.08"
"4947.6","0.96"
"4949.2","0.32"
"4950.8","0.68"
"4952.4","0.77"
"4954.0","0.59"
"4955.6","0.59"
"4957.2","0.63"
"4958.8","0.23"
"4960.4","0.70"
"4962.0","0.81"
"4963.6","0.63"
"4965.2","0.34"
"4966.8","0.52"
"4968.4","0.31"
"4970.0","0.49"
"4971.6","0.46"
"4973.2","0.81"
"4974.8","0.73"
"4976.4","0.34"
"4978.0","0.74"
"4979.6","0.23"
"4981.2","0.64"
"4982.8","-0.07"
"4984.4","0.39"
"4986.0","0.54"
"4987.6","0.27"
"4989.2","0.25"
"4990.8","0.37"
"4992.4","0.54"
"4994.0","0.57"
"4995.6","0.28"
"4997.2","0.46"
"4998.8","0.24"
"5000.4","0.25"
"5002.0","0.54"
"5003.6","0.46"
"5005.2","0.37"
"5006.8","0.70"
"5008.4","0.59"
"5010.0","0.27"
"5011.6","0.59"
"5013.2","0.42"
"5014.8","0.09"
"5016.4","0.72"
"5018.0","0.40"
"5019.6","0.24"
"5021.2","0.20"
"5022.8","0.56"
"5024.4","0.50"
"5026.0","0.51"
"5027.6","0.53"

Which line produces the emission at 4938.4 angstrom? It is C IV 1549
